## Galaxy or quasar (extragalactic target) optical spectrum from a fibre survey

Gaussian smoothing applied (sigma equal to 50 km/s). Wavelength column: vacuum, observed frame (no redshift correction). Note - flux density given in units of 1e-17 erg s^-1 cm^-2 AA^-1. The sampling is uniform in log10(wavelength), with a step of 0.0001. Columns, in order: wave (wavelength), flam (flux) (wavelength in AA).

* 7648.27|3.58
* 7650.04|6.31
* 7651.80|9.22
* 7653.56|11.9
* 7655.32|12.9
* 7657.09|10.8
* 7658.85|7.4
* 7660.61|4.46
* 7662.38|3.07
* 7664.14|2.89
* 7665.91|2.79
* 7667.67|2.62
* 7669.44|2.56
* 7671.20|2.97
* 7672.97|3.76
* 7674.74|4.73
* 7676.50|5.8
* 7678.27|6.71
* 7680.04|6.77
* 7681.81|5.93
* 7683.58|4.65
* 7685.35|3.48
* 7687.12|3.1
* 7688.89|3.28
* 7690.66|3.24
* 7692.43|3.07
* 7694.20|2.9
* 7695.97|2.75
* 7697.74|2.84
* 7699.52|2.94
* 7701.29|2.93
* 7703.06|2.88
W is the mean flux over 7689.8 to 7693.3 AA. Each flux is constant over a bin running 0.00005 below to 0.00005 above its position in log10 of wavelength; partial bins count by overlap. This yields 3.16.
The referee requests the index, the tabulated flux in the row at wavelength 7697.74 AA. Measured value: 2.84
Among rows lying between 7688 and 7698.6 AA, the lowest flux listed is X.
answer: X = 2.75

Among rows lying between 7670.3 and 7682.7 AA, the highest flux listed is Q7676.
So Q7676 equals 6.77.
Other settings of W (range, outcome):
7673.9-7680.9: 6.01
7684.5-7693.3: 3.23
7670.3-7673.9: 3.38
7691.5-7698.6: 2.9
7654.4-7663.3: 7.72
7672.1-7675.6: 4.24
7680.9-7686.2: 4.7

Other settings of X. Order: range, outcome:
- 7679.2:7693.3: 3.07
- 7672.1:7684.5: 3.76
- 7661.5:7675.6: 2.56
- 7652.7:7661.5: 4.46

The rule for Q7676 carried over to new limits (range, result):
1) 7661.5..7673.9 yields 3.76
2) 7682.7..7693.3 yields 4.65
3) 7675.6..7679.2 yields 6.71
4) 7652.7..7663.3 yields 12.9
